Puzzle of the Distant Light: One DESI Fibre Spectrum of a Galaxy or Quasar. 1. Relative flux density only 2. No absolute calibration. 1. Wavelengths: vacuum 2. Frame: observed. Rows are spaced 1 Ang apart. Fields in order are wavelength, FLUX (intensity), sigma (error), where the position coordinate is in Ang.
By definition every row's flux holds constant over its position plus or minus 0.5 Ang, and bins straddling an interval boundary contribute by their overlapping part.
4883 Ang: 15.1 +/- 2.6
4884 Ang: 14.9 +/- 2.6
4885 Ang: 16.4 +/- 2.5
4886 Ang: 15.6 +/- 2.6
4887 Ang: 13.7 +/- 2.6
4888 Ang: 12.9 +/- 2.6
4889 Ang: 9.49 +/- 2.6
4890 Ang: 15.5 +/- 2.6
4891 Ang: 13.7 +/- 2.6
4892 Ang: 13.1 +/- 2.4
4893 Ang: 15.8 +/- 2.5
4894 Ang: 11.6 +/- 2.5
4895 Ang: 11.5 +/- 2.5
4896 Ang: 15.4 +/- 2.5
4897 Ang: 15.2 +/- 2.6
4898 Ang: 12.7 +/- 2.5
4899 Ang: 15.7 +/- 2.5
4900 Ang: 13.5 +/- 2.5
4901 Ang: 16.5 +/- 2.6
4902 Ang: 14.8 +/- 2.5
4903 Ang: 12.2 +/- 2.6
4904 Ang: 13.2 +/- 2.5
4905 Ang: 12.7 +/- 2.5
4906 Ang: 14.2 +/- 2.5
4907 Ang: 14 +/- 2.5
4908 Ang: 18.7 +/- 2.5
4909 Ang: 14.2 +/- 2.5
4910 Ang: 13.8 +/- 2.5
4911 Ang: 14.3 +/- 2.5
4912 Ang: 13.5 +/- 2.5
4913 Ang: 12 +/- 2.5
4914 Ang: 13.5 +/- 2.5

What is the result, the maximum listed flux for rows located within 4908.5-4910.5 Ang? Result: 14.2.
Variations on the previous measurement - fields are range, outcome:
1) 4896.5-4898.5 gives 15.2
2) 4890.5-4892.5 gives 13.7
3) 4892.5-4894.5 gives 15.8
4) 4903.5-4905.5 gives 13.2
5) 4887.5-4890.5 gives 15.5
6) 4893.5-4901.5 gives 16.5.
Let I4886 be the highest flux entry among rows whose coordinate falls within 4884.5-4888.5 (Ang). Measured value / 16.4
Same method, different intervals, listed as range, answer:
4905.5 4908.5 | 18.7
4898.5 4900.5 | 15.7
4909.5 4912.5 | 14.3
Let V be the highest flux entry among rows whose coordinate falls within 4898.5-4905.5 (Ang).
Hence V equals 16.5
